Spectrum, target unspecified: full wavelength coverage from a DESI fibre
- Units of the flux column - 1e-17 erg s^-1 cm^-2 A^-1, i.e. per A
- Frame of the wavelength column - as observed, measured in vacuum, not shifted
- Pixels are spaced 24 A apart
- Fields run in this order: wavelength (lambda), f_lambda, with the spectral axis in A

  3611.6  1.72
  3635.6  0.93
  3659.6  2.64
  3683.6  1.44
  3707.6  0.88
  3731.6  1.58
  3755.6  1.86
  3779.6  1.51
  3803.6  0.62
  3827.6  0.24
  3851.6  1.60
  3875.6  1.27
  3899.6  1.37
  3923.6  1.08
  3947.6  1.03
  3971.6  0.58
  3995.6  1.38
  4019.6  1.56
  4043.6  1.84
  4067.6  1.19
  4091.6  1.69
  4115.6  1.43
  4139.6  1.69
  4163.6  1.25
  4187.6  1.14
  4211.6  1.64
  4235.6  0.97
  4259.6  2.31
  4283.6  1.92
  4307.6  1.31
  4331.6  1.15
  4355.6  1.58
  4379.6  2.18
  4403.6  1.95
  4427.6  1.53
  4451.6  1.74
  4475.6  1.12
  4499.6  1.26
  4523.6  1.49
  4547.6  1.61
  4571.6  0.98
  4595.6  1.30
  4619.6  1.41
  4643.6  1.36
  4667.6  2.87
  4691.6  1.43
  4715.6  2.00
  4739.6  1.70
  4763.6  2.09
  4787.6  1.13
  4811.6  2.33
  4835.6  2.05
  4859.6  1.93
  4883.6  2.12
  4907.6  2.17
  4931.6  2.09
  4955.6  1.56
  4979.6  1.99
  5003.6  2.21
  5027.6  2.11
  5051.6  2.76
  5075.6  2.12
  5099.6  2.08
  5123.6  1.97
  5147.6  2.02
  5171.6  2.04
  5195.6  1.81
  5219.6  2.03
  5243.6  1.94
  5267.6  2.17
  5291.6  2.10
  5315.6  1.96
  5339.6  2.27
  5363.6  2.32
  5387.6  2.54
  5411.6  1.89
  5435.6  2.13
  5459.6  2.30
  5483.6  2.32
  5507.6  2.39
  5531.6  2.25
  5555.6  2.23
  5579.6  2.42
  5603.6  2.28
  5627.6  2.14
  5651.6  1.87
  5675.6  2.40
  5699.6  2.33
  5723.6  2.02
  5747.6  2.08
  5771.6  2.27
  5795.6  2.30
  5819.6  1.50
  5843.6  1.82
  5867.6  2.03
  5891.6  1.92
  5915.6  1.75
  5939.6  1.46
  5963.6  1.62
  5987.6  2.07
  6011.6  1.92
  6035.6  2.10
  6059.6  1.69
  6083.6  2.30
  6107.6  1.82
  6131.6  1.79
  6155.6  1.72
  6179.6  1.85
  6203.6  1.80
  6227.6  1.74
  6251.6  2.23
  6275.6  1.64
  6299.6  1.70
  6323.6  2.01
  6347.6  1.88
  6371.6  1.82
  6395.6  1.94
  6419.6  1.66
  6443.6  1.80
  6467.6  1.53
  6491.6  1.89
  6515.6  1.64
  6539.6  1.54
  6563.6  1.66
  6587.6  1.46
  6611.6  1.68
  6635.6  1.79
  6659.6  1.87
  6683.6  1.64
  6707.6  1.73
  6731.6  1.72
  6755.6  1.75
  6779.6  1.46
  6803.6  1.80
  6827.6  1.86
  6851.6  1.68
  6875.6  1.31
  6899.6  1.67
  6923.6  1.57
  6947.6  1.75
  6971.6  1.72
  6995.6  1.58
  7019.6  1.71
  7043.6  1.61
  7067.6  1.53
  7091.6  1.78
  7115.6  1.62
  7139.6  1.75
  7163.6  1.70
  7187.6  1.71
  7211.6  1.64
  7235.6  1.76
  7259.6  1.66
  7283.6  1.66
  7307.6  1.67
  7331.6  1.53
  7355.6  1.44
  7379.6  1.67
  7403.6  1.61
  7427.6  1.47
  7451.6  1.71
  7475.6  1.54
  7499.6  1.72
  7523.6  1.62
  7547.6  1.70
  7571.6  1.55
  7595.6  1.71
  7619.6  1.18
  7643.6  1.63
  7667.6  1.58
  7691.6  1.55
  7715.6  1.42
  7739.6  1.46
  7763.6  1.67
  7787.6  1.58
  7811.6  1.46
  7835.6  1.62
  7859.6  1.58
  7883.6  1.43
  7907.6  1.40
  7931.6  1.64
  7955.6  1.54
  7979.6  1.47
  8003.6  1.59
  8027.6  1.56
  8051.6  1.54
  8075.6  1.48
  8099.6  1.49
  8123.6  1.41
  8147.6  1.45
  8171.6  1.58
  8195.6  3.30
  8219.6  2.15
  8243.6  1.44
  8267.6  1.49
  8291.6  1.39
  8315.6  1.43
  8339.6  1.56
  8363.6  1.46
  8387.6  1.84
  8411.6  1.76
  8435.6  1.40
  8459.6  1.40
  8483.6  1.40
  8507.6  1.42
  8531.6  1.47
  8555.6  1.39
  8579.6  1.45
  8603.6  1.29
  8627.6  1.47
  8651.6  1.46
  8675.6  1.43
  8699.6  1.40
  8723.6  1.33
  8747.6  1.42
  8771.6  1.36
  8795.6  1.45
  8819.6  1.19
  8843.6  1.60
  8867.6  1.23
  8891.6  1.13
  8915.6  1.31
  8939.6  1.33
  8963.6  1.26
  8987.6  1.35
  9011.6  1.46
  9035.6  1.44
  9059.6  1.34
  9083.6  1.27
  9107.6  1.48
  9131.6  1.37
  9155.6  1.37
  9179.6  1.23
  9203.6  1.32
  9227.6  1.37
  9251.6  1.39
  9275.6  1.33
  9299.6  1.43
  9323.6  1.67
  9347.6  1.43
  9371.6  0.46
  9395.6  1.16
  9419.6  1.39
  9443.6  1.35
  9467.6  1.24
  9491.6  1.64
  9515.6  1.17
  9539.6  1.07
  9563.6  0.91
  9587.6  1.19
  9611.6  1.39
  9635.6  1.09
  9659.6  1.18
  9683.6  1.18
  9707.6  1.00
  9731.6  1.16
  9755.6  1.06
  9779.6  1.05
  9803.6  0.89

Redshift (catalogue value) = 0.25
